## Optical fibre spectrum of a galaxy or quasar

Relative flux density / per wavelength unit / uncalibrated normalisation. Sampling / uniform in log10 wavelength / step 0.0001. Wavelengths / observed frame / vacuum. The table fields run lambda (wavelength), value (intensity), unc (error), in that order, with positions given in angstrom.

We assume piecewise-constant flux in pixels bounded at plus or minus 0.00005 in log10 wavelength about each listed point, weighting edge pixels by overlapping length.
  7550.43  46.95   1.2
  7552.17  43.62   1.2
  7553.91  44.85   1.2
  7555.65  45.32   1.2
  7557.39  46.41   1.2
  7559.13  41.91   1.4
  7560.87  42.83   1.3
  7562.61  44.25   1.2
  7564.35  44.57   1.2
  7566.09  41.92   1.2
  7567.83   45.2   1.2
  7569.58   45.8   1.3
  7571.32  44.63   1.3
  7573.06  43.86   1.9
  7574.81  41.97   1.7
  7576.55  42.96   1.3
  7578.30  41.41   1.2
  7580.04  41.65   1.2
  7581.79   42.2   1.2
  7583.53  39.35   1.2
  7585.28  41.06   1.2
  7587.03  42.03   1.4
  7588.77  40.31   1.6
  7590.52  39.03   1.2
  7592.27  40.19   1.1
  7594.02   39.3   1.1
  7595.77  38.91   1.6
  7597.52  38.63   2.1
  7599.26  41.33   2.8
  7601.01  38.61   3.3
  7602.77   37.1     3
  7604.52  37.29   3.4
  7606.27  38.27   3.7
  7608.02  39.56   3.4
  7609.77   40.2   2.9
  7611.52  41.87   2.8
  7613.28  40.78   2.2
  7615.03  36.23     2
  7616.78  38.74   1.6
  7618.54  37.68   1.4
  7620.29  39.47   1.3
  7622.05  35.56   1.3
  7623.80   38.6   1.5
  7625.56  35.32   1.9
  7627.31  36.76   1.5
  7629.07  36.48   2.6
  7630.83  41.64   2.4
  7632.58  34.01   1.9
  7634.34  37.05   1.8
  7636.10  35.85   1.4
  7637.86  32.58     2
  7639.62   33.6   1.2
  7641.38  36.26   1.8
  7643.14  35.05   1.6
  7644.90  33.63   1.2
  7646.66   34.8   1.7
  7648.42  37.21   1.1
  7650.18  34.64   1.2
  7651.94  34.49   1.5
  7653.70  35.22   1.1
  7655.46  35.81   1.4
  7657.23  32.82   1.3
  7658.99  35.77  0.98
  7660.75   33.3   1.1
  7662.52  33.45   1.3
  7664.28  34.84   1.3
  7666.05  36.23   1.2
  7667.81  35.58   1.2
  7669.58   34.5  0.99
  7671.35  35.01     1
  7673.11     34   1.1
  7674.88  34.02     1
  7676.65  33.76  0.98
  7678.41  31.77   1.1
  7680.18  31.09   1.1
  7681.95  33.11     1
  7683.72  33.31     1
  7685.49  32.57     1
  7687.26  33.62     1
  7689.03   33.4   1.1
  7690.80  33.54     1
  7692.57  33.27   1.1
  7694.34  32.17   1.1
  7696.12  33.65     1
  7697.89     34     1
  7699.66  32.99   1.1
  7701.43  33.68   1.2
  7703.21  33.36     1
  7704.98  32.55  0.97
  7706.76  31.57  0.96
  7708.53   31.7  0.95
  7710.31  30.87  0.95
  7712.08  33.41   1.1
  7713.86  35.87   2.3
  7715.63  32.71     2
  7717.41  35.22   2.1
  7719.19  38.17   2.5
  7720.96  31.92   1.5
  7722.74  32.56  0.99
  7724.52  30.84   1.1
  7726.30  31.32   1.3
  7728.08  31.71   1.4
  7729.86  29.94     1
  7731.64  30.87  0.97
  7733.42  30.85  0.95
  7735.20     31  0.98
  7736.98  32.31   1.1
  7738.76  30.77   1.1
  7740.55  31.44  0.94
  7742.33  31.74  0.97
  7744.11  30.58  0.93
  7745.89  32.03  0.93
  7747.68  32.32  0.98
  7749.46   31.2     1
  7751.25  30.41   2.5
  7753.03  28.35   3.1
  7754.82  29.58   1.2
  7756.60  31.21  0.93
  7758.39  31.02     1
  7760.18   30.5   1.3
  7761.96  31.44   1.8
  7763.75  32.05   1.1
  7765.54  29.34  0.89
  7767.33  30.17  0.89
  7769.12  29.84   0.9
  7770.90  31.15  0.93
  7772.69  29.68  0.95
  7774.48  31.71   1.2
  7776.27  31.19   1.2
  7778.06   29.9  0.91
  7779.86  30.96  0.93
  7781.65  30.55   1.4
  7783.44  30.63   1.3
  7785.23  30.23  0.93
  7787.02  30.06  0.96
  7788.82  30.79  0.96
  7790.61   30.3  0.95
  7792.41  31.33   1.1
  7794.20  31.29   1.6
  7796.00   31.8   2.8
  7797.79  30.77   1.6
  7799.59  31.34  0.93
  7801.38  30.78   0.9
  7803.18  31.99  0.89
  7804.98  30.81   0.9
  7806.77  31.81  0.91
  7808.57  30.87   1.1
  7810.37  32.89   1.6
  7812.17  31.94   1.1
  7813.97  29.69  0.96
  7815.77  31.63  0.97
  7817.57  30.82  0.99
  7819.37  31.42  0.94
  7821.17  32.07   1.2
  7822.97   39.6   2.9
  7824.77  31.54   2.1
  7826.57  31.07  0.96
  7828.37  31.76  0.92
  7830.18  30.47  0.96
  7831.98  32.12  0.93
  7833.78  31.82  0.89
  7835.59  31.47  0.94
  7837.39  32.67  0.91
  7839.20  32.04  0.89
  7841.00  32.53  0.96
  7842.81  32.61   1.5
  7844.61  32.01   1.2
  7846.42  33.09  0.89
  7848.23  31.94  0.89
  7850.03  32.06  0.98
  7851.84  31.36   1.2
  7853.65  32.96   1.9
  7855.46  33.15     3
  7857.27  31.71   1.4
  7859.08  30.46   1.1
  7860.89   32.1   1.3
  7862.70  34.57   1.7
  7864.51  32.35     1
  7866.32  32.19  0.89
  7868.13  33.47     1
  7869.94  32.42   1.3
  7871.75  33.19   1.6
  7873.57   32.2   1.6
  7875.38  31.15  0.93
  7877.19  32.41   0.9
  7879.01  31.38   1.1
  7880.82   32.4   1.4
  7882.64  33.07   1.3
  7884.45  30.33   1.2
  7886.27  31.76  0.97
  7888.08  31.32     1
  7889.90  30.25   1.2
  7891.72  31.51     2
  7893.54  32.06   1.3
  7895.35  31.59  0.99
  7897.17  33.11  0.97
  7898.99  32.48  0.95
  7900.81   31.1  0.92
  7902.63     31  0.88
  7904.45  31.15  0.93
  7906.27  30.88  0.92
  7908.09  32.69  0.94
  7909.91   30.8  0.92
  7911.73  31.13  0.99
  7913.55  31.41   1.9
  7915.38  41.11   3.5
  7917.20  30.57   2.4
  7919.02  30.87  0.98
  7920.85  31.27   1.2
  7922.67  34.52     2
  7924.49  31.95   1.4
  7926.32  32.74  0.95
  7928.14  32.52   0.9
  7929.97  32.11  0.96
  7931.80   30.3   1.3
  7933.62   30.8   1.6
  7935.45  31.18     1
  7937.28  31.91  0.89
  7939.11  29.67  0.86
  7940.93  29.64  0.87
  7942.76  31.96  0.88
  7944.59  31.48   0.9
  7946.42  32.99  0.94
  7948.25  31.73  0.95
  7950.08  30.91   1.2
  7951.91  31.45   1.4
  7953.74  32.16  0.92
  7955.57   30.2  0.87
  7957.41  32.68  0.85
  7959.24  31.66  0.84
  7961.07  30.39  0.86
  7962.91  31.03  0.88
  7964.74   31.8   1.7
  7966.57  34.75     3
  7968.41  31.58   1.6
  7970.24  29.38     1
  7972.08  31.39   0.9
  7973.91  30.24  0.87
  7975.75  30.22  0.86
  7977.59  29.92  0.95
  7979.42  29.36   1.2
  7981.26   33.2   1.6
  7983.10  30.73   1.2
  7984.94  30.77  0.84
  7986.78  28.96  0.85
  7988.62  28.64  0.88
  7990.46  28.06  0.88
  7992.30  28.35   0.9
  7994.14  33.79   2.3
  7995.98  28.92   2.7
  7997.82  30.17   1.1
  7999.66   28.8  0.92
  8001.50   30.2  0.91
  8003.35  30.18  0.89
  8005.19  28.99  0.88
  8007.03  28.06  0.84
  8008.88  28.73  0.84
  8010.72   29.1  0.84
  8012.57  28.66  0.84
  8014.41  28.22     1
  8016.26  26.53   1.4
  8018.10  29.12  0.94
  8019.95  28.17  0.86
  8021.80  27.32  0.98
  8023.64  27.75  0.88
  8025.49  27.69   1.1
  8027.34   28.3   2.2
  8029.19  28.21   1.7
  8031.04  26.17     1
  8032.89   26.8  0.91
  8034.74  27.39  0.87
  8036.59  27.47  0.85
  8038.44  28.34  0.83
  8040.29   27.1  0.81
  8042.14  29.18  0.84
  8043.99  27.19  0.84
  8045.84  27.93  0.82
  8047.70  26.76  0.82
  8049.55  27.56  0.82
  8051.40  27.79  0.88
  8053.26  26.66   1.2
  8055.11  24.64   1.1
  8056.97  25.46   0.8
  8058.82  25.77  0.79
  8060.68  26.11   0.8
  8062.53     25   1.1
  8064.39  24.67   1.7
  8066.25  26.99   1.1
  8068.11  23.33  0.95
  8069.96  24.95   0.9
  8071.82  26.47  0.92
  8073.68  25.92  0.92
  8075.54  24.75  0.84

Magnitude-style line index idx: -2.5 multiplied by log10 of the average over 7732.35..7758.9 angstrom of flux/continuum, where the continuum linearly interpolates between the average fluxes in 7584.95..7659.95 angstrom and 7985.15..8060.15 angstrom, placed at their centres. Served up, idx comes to 0.12 mag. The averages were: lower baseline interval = 37.4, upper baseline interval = 28.1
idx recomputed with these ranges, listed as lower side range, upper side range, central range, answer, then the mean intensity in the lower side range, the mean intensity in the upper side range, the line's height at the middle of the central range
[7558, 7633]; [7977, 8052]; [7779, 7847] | 0.09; 40.3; 28.6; 34.2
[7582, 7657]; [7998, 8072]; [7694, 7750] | 0.09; 37.6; 27.4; 35.1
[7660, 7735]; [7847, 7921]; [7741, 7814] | 0.06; 33.1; 32.1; 32.7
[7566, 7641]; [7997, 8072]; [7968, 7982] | -0.06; 39.4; 27.4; 29.1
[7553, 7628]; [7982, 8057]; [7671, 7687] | 0.15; 40.8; 28.3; 38.2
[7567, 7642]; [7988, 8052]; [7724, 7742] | 0.15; 39.3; 28.3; 35.9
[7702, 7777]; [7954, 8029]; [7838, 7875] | -0.06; 31.6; 29.8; 30.8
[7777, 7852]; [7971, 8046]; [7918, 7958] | -0.06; 31.6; 28.9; 29.9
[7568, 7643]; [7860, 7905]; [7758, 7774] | 0.15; 39.2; 32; 35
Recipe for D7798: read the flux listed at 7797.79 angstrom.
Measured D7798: 30.77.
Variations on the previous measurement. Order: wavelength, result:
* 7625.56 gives 35.32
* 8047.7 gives 26.76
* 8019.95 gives 28.17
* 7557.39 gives 46.41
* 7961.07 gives 30.39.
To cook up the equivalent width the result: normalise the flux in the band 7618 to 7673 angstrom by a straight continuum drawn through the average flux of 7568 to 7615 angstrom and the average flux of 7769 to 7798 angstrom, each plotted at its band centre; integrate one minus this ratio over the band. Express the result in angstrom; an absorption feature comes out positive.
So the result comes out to 3.4 angstrom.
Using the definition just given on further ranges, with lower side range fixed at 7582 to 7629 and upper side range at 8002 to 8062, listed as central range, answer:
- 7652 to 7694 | 3.7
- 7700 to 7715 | 1.4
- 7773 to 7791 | 1.9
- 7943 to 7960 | -1.1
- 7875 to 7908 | -0.3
